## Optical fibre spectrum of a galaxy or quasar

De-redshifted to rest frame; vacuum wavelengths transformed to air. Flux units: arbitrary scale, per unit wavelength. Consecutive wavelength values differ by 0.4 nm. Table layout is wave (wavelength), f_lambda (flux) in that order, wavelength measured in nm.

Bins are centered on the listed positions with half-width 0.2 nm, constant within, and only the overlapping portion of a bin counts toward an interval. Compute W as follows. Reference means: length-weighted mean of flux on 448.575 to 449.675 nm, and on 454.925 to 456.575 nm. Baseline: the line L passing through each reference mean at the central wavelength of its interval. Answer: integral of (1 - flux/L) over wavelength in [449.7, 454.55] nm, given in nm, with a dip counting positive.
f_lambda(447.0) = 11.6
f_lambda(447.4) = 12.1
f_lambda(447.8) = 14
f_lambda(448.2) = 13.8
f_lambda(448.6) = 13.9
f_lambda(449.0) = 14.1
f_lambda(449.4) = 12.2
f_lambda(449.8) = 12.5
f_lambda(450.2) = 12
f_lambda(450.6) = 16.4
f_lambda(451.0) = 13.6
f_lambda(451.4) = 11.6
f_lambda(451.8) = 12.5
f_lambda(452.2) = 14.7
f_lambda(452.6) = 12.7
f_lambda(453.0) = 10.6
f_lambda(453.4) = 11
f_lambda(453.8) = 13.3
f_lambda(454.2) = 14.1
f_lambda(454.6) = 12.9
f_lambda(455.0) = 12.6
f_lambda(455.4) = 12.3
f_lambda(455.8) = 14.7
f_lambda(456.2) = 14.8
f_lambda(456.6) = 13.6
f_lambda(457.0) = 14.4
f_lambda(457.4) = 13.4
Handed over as 0.19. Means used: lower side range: 13.3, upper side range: 13.7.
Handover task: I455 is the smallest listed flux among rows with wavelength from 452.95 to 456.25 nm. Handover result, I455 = 10.6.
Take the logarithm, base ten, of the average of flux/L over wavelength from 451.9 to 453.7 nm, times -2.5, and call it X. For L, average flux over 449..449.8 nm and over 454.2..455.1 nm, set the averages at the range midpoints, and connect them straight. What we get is 0.05 mag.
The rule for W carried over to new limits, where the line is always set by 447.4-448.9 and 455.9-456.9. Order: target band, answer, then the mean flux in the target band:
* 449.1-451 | 0.06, 13.4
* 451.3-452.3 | 0.08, 12.9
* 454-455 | 0.06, 13.3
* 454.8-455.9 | 0.09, 13.1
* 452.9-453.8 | 0.17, 11.4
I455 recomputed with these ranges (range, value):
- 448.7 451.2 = 12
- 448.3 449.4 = 12.2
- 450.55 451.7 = 11.6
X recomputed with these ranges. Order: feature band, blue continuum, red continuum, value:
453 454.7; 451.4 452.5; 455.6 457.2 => 0.09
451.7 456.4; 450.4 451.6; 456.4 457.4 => 0.07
